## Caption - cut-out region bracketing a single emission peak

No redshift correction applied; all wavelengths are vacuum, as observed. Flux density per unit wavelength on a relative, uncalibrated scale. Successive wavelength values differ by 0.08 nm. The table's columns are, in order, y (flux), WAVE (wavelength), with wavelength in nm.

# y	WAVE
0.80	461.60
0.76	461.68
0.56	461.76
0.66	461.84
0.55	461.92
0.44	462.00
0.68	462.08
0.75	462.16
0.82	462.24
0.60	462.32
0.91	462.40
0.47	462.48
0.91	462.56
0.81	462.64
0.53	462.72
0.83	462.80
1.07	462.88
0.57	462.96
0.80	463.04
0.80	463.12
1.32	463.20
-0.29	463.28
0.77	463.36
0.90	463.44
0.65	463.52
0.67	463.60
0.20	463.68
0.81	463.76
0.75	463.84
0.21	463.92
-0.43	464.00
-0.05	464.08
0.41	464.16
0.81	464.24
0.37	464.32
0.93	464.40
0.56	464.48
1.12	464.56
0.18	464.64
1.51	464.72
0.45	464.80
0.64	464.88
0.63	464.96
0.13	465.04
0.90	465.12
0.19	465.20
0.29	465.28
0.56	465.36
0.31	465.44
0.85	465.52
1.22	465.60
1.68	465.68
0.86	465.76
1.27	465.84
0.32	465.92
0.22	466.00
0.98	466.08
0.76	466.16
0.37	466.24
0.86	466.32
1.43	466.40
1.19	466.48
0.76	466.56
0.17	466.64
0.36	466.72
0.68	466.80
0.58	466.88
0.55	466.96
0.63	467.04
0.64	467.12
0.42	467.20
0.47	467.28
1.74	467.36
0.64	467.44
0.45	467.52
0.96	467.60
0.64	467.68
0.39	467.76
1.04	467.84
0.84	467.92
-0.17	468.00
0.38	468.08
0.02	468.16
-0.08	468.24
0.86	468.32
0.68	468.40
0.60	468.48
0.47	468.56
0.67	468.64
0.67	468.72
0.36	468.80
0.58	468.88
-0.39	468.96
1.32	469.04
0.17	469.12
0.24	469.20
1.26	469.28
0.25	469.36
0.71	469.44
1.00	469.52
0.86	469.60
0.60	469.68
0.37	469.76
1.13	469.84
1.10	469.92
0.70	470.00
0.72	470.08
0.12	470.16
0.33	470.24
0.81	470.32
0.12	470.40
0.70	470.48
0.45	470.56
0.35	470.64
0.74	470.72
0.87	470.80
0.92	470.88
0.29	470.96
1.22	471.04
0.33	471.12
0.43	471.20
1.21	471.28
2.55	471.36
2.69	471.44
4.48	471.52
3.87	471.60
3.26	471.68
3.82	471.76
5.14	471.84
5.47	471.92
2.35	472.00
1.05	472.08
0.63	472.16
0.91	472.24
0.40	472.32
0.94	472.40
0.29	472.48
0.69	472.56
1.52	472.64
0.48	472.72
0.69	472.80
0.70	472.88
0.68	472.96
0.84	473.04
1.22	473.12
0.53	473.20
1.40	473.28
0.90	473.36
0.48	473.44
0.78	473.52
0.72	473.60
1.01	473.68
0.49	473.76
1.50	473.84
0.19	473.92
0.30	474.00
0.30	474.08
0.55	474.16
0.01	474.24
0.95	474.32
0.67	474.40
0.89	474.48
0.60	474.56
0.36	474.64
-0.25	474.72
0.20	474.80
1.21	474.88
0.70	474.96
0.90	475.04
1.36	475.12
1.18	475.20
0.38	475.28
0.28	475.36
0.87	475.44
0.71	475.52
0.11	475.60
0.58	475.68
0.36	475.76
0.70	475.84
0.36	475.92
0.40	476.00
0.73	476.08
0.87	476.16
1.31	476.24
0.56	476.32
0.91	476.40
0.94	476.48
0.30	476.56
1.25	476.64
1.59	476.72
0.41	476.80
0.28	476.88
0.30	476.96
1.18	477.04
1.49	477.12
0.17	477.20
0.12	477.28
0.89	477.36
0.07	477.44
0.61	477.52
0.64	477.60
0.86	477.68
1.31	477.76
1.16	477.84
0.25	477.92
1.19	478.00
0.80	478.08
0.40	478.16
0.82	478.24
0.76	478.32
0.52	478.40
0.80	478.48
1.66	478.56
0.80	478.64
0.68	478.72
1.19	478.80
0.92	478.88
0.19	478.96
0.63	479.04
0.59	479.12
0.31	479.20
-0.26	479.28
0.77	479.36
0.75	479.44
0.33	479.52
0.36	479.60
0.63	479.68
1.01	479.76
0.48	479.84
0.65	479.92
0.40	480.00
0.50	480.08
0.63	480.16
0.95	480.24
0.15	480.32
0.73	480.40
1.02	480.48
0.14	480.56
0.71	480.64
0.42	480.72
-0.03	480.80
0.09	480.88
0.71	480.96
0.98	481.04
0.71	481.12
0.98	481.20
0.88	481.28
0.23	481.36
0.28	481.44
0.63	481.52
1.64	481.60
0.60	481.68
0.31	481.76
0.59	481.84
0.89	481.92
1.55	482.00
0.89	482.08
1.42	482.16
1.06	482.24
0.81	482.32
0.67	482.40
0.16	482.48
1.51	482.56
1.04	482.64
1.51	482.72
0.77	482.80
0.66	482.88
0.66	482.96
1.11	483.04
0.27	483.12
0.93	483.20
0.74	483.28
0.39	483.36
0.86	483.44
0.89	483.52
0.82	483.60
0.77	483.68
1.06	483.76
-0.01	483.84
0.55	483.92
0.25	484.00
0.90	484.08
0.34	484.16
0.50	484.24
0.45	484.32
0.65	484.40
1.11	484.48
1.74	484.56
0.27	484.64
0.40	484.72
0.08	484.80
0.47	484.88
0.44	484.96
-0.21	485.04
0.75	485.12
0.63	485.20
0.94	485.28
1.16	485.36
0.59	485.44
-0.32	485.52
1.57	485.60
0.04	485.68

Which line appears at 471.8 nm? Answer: [O II] 3727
